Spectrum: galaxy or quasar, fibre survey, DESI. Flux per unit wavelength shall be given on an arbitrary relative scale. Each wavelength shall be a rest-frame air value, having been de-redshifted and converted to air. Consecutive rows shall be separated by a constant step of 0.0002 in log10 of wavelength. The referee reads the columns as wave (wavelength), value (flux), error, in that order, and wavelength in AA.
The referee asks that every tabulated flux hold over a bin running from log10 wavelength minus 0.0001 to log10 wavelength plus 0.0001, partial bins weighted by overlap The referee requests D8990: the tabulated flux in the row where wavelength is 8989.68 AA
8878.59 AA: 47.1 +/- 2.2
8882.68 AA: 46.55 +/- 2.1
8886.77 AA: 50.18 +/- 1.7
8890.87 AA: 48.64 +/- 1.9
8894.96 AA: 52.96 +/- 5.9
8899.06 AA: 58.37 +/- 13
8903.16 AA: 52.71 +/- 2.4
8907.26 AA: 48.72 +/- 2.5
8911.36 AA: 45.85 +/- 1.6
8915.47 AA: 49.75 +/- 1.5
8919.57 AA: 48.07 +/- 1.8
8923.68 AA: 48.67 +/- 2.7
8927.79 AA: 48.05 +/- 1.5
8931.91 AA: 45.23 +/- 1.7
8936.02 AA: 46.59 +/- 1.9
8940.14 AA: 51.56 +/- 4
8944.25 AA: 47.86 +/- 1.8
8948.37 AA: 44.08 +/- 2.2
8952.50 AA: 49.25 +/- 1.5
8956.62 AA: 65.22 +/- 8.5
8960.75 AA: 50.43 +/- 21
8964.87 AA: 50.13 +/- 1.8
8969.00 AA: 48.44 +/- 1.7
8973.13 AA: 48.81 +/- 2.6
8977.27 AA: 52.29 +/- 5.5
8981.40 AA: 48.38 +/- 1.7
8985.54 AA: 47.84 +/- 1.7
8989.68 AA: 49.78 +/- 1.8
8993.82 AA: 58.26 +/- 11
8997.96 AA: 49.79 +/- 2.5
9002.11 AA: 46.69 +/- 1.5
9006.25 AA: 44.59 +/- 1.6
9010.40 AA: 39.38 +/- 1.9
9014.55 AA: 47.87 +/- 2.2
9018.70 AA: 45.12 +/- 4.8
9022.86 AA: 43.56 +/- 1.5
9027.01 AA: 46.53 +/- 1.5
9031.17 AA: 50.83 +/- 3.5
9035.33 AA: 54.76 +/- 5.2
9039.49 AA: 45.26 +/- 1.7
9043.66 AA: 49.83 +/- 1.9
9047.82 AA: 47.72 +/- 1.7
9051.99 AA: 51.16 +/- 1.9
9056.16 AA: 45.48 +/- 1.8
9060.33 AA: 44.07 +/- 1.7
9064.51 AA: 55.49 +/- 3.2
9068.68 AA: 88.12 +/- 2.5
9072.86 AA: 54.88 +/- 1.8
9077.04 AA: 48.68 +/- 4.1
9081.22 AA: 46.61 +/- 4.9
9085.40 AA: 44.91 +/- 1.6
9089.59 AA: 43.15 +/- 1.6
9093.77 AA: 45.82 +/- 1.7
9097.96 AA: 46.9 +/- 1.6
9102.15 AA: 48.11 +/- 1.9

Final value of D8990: 49.78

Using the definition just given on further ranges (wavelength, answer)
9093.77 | 45.82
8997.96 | 49.79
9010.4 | 39.38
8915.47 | 49.75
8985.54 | 47.84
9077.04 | 48.68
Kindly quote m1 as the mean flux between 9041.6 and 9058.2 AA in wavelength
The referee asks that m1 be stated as 48.6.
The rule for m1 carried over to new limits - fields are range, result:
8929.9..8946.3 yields 47.8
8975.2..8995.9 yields 51.3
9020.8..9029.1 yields 45.1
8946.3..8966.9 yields 51.8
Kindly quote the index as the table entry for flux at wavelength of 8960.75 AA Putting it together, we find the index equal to 50.43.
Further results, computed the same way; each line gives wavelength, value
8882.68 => 46.55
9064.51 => 55.49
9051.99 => 51.16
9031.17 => 50.83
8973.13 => 48.81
